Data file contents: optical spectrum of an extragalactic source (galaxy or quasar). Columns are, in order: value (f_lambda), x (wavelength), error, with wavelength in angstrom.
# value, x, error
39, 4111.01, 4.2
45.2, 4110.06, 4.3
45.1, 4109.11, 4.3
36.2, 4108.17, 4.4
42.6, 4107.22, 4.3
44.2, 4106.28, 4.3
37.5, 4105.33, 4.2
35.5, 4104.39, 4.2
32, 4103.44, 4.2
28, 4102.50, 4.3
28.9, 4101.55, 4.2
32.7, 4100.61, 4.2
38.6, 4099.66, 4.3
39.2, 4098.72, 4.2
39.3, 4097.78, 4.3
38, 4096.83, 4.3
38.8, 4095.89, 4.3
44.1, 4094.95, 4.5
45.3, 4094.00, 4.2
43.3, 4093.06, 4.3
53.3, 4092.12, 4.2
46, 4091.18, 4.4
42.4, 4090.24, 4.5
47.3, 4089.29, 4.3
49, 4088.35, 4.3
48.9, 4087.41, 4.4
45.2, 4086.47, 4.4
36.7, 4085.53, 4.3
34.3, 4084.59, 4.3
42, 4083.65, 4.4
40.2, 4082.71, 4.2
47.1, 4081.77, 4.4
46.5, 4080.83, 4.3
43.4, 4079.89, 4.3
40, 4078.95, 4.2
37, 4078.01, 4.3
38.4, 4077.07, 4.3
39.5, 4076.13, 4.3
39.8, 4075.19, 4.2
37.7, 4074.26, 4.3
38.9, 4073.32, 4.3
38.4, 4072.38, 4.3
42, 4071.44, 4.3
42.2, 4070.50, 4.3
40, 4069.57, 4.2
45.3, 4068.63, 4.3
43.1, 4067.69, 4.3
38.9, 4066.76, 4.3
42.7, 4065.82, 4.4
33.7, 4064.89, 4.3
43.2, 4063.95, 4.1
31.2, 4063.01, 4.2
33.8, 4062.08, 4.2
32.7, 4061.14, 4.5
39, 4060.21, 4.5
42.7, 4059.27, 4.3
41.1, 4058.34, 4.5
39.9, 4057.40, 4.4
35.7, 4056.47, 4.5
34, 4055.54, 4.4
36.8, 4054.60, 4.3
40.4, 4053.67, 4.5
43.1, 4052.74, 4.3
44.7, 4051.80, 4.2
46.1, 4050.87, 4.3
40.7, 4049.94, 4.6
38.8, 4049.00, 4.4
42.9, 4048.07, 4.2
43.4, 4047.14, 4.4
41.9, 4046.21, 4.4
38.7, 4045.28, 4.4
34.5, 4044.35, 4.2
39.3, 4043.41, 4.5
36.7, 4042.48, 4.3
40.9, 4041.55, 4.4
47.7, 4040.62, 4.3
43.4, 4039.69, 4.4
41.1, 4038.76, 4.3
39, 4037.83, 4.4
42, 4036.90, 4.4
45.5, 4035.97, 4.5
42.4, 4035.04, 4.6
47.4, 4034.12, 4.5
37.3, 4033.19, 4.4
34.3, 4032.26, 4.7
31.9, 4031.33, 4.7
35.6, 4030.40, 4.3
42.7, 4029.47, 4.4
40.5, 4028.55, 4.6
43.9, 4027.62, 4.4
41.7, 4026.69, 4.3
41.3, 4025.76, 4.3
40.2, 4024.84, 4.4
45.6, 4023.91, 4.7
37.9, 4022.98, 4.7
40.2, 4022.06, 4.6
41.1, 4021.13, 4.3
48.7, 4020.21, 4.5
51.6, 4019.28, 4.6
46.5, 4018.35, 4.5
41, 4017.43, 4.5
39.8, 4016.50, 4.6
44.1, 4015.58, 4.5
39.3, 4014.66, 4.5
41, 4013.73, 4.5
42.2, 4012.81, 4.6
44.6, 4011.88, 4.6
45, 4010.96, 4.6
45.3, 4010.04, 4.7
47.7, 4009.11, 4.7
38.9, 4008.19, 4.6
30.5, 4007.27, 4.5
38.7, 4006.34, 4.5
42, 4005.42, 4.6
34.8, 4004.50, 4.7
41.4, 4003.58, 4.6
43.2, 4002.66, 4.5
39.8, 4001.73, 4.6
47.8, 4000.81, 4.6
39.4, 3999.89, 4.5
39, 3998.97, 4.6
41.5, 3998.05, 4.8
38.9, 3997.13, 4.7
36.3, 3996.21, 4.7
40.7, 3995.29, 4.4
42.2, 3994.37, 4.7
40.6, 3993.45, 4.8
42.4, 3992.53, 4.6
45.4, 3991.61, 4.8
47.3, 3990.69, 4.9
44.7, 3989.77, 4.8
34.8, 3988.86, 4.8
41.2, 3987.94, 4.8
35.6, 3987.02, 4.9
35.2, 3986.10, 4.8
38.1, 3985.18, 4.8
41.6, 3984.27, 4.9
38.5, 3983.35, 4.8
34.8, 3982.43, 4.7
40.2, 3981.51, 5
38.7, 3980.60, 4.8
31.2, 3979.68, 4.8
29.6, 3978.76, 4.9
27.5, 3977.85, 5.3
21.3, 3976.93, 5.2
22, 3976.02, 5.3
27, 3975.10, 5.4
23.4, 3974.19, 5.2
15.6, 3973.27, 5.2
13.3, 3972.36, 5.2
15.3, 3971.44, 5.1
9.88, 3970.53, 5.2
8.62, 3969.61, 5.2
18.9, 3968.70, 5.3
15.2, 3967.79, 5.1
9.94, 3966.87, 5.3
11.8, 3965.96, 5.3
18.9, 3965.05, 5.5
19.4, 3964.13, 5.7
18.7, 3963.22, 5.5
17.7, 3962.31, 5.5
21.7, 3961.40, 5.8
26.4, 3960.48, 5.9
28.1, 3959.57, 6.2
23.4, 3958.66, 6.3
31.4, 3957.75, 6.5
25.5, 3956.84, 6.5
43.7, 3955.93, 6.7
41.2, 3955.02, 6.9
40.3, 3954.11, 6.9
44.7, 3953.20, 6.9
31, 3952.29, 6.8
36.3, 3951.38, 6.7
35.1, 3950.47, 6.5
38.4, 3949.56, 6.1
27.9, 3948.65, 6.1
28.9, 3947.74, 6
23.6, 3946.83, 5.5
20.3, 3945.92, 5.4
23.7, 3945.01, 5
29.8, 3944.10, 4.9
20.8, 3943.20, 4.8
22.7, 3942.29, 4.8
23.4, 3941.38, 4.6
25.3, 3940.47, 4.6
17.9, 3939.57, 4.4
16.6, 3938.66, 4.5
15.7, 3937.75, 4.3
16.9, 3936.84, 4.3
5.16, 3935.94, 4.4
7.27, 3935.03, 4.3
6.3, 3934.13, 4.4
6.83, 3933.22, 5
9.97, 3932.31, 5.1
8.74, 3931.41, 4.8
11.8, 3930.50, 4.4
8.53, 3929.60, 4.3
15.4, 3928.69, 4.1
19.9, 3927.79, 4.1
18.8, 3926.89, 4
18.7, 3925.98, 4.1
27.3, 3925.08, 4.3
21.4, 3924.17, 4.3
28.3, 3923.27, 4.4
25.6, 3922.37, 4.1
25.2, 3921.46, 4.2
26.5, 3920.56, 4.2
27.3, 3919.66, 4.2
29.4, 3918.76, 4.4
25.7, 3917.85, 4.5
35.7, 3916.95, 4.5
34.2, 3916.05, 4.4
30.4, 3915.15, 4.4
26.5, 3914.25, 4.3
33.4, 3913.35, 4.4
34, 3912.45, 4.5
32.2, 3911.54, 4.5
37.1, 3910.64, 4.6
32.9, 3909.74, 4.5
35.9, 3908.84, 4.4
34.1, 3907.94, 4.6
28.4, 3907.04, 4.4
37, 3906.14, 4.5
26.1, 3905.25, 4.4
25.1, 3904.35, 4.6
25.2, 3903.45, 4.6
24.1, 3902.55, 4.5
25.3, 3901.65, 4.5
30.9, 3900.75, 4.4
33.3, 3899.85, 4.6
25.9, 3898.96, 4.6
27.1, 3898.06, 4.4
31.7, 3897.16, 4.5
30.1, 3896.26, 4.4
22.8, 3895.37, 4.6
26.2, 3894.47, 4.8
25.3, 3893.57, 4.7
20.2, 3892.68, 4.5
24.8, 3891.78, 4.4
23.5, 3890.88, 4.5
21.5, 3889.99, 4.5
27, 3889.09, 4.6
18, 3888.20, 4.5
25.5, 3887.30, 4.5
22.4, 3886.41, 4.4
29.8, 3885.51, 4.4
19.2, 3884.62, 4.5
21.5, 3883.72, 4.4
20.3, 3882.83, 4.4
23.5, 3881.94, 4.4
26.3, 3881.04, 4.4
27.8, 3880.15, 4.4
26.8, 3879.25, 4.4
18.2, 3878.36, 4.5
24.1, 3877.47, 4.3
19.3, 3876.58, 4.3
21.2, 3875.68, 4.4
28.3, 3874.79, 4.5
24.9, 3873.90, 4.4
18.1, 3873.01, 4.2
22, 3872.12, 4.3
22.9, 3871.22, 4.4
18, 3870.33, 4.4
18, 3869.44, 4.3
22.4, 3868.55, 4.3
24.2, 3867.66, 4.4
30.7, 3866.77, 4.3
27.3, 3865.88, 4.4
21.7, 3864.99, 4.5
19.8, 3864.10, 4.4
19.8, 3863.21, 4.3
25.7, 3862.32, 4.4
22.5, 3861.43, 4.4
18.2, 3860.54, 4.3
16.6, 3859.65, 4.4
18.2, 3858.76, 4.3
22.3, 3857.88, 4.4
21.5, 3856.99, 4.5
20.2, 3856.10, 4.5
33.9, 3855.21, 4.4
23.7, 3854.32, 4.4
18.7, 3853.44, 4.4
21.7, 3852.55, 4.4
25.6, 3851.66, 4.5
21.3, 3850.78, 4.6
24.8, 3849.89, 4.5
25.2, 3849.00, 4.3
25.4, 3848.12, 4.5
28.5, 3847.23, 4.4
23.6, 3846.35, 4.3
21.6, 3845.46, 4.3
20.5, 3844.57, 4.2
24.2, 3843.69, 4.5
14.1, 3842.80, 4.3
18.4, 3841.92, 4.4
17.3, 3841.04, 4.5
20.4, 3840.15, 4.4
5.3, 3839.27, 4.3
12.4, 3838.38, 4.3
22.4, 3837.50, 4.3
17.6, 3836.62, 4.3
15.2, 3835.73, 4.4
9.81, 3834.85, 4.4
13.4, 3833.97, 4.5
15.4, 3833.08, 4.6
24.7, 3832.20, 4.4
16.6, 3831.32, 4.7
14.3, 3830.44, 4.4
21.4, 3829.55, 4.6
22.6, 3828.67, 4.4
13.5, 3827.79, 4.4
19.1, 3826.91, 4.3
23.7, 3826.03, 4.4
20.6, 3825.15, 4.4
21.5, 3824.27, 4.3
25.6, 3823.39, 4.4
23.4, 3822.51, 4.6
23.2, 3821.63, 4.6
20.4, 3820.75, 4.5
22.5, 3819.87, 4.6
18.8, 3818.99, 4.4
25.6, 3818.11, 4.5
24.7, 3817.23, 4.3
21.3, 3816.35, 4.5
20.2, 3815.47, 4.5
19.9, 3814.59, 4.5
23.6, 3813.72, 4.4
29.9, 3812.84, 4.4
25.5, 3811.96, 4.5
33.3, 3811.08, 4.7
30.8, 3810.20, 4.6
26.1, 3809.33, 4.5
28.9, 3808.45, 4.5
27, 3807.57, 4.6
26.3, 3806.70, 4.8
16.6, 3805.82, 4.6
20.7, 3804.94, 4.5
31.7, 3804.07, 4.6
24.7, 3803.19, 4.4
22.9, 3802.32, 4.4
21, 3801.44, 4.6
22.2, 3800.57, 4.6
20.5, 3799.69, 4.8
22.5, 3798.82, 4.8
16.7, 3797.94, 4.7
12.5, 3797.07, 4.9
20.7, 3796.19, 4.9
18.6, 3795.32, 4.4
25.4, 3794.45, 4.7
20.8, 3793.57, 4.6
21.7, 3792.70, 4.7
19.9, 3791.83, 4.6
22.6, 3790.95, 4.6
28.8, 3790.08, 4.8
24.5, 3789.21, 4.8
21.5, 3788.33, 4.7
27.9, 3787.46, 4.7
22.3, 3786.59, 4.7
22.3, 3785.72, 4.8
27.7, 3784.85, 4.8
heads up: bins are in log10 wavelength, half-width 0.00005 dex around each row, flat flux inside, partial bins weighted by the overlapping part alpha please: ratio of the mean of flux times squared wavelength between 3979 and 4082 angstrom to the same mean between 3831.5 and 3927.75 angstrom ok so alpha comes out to 1.81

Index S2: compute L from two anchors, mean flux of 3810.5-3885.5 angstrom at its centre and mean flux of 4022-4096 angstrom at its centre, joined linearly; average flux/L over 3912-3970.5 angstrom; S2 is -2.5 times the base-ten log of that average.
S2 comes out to 0.282 mag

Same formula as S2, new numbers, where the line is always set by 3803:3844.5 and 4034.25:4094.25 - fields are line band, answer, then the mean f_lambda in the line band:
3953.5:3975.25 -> 0.430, 22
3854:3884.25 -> 0.103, 22.6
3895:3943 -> 0.197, 24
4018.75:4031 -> -0.120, 42.3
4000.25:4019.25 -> -0.146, 41.9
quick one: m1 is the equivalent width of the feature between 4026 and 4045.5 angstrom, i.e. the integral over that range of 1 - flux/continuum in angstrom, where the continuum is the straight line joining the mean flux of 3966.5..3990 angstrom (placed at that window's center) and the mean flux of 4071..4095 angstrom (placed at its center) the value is -2.57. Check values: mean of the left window 27.3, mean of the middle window 40.3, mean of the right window 42.5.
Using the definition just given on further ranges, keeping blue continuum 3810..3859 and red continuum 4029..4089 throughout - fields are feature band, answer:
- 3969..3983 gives 4.0 angstrom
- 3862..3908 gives 1.7 angstrom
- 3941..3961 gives 0.6 angstrom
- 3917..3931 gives 3.1 angstrom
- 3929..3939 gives 6.5 angstrom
